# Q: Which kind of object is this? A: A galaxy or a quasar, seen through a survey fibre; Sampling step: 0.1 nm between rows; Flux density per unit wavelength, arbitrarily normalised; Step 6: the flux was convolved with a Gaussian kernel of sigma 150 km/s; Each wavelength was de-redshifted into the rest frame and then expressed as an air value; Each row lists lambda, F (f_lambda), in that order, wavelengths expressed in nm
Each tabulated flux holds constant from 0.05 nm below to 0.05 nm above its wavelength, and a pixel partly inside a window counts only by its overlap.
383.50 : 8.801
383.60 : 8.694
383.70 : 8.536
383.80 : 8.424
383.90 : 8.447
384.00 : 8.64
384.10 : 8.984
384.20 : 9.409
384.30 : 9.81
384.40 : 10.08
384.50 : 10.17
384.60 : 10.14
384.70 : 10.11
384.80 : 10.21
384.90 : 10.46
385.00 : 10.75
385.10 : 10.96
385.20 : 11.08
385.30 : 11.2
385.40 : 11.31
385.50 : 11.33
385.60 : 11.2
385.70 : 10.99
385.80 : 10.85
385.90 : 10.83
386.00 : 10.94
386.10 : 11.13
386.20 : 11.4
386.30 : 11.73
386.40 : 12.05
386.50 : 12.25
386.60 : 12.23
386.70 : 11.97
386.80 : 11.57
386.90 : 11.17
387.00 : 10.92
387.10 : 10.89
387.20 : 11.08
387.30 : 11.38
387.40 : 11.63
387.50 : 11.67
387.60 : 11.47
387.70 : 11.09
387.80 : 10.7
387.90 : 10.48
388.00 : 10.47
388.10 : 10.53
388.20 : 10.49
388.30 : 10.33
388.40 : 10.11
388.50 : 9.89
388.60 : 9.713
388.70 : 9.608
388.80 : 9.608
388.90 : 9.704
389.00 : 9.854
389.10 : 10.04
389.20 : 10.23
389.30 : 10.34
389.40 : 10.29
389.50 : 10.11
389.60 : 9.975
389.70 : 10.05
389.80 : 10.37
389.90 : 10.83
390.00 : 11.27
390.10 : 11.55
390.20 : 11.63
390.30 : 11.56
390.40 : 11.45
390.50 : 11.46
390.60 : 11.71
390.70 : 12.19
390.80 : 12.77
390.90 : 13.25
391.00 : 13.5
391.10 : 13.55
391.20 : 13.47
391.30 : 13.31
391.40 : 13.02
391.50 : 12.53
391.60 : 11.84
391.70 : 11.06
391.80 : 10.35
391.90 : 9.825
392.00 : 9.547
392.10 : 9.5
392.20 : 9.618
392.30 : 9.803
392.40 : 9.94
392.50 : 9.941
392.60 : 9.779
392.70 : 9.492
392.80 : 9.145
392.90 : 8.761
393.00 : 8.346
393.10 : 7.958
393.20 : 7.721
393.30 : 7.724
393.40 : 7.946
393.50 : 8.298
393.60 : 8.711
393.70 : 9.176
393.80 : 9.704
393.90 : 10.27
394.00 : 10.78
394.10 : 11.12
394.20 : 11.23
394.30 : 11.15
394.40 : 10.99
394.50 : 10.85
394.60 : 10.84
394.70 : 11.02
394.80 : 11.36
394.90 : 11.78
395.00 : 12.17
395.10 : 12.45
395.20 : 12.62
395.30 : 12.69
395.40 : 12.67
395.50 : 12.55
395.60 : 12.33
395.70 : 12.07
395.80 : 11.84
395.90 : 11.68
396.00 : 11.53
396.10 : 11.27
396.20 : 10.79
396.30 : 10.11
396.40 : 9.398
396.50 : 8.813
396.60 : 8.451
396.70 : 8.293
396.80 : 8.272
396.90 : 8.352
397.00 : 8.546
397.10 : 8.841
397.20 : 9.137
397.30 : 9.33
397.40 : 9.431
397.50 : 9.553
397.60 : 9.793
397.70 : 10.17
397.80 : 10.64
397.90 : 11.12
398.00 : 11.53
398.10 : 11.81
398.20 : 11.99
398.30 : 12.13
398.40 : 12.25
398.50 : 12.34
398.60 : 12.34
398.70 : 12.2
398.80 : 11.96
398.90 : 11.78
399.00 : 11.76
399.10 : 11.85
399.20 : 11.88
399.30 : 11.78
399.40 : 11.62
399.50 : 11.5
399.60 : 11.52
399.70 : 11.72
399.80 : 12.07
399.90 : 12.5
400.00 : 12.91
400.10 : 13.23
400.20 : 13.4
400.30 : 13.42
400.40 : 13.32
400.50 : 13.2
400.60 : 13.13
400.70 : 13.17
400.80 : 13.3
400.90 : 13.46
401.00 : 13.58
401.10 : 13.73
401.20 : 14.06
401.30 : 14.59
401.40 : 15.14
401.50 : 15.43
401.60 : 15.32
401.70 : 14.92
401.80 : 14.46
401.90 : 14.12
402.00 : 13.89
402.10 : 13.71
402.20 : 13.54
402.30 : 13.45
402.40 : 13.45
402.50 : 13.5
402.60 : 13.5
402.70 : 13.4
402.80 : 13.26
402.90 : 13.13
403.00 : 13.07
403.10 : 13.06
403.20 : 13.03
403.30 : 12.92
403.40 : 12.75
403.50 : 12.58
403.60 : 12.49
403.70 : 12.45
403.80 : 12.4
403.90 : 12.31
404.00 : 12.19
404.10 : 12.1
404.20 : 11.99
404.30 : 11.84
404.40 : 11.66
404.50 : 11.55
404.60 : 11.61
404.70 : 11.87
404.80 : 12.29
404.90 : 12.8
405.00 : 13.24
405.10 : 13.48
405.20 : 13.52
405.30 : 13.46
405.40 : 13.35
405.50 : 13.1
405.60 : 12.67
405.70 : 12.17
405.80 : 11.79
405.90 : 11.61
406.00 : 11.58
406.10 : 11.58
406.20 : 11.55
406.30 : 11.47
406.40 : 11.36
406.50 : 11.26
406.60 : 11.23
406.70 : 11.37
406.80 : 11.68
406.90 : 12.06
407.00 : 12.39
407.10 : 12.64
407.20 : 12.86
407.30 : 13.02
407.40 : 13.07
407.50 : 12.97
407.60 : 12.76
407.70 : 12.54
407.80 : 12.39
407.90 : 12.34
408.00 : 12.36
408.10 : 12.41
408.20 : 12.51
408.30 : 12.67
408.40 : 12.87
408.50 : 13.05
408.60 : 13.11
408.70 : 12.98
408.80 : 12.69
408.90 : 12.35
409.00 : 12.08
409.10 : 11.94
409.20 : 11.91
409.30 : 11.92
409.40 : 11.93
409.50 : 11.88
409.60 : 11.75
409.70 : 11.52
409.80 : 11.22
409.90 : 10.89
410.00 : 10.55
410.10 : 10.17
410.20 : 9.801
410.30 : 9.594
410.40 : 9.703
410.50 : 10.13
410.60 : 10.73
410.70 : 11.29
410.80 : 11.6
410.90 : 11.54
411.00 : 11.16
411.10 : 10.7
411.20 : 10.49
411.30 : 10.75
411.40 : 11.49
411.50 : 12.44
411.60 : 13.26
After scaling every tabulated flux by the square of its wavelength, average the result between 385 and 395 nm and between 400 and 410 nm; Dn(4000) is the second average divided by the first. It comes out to 1.3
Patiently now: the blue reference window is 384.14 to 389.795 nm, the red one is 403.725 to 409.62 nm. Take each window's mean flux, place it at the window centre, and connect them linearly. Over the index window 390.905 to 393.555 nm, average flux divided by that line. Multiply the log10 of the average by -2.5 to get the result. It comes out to 0.086 mag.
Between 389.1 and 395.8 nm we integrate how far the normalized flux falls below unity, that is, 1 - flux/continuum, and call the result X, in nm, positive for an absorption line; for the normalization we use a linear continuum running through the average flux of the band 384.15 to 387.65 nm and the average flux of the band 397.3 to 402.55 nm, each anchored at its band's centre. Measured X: 0.53 nm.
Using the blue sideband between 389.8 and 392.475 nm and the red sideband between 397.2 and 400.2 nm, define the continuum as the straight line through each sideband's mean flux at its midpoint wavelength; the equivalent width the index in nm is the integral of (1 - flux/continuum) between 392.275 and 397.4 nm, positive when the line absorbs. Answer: 0.61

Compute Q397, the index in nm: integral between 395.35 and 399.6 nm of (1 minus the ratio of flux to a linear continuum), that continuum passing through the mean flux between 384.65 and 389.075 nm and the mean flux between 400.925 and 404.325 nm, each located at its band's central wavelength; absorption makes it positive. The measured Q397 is 0.58 nm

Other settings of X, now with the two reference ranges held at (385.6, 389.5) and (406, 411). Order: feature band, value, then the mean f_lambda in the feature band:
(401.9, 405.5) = -0.39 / 12.8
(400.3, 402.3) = -0.43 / 14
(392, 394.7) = 0.37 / 9.6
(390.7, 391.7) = -0.17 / 12.9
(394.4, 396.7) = -0.01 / 11.3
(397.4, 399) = -0.01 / 11.4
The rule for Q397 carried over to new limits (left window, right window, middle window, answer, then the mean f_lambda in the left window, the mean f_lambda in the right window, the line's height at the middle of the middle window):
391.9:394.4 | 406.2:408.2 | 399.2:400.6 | -0.22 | 9.44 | 12.2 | 10.8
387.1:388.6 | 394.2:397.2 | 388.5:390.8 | 0.03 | 10.8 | 10.8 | 10.8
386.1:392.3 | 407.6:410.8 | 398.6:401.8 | -0.44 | 11.1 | 11.7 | 11.5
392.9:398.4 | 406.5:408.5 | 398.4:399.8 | -0.12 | 10.4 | 12.4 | 11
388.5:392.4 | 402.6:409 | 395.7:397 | 0.18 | 11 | 12.5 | 11.6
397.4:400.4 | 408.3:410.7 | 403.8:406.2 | -0.14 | 11.8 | 11.5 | 11.6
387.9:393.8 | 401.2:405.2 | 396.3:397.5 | 0.29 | 10.4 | 13.2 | 11.8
